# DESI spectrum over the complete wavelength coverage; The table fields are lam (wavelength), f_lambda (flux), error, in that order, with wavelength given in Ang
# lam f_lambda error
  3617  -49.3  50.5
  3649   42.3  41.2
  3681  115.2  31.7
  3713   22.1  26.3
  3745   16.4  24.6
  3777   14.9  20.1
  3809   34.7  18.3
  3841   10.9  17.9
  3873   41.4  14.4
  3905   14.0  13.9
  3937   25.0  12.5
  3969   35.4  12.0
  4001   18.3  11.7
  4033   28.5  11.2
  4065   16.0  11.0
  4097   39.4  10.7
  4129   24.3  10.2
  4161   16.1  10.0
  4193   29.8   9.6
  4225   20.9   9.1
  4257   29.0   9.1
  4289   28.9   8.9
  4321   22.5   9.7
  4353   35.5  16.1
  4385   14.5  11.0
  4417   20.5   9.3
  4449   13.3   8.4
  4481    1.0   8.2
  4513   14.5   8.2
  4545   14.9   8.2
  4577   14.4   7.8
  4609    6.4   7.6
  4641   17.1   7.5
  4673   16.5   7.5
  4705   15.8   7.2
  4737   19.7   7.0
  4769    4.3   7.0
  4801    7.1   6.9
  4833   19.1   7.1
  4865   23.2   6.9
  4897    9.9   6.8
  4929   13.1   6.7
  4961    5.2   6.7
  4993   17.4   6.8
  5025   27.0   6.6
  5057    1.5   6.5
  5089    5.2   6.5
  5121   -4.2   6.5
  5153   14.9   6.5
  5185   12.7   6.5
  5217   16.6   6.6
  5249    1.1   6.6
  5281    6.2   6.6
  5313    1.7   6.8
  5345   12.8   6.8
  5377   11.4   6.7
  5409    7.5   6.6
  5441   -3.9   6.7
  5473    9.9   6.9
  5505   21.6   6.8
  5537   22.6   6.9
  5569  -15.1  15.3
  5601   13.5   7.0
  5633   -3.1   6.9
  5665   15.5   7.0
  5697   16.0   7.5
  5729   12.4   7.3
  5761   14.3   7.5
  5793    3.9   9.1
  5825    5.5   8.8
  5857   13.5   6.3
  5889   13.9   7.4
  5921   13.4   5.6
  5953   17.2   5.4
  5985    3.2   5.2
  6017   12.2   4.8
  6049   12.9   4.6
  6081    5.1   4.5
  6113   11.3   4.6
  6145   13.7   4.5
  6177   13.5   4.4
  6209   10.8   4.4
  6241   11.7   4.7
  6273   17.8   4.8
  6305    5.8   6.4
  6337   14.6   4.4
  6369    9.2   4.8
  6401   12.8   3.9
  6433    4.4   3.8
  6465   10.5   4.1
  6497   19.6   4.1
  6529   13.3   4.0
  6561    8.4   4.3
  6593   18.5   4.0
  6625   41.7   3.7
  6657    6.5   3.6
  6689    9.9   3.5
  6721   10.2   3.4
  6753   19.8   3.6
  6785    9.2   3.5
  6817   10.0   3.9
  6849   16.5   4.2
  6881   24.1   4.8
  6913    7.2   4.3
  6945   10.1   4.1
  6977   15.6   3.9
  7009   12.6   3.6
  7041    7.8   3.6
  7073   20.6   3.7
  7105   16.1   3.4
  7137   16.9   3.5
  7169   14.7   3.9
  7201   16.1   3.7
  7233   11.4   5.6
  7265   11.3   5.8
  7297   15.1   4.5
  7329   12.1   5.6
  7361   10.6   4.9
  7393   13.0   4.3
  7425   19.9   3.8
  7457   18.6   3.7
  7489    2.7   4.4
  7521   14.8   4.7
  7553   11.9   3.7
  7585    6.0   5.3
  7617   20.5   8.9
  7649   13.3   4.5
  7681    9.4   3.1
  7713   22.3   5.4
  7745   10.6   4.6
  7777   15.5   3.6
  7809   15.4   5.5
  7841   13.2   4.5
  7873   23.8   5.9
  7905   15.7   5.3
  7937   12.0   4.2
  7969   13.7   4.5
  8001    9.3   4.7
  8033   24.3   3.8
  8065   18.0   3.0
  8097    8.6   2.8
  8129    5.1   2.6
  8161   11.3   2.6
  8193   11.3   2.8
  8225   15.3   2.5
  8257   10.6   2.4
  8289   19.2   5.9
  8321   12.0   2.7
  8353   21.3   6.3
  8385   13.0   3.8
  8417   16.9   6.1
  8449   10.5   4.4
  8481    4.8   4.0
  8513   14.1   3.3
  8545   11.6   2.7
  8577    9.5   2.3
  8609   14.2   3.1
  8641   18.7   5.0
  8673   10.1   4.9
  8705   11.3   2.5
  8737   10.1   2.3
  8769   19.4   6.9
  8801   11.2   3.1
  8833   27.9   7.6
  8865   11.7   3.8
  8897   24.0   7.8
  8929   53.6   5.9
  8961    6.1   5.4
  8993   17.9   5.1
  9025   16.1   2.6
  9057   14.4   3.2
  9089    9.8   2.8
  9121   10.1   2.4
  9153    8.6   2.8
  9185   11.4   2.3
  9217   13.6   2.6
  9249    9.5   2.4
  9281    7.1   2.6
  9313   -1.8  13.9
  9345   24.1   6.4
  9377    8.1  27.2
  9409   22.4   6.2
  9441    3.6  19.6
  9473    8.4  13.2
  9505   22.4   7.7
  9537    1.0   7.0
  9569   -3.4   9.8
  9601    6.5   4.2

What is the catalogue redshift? 0.78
